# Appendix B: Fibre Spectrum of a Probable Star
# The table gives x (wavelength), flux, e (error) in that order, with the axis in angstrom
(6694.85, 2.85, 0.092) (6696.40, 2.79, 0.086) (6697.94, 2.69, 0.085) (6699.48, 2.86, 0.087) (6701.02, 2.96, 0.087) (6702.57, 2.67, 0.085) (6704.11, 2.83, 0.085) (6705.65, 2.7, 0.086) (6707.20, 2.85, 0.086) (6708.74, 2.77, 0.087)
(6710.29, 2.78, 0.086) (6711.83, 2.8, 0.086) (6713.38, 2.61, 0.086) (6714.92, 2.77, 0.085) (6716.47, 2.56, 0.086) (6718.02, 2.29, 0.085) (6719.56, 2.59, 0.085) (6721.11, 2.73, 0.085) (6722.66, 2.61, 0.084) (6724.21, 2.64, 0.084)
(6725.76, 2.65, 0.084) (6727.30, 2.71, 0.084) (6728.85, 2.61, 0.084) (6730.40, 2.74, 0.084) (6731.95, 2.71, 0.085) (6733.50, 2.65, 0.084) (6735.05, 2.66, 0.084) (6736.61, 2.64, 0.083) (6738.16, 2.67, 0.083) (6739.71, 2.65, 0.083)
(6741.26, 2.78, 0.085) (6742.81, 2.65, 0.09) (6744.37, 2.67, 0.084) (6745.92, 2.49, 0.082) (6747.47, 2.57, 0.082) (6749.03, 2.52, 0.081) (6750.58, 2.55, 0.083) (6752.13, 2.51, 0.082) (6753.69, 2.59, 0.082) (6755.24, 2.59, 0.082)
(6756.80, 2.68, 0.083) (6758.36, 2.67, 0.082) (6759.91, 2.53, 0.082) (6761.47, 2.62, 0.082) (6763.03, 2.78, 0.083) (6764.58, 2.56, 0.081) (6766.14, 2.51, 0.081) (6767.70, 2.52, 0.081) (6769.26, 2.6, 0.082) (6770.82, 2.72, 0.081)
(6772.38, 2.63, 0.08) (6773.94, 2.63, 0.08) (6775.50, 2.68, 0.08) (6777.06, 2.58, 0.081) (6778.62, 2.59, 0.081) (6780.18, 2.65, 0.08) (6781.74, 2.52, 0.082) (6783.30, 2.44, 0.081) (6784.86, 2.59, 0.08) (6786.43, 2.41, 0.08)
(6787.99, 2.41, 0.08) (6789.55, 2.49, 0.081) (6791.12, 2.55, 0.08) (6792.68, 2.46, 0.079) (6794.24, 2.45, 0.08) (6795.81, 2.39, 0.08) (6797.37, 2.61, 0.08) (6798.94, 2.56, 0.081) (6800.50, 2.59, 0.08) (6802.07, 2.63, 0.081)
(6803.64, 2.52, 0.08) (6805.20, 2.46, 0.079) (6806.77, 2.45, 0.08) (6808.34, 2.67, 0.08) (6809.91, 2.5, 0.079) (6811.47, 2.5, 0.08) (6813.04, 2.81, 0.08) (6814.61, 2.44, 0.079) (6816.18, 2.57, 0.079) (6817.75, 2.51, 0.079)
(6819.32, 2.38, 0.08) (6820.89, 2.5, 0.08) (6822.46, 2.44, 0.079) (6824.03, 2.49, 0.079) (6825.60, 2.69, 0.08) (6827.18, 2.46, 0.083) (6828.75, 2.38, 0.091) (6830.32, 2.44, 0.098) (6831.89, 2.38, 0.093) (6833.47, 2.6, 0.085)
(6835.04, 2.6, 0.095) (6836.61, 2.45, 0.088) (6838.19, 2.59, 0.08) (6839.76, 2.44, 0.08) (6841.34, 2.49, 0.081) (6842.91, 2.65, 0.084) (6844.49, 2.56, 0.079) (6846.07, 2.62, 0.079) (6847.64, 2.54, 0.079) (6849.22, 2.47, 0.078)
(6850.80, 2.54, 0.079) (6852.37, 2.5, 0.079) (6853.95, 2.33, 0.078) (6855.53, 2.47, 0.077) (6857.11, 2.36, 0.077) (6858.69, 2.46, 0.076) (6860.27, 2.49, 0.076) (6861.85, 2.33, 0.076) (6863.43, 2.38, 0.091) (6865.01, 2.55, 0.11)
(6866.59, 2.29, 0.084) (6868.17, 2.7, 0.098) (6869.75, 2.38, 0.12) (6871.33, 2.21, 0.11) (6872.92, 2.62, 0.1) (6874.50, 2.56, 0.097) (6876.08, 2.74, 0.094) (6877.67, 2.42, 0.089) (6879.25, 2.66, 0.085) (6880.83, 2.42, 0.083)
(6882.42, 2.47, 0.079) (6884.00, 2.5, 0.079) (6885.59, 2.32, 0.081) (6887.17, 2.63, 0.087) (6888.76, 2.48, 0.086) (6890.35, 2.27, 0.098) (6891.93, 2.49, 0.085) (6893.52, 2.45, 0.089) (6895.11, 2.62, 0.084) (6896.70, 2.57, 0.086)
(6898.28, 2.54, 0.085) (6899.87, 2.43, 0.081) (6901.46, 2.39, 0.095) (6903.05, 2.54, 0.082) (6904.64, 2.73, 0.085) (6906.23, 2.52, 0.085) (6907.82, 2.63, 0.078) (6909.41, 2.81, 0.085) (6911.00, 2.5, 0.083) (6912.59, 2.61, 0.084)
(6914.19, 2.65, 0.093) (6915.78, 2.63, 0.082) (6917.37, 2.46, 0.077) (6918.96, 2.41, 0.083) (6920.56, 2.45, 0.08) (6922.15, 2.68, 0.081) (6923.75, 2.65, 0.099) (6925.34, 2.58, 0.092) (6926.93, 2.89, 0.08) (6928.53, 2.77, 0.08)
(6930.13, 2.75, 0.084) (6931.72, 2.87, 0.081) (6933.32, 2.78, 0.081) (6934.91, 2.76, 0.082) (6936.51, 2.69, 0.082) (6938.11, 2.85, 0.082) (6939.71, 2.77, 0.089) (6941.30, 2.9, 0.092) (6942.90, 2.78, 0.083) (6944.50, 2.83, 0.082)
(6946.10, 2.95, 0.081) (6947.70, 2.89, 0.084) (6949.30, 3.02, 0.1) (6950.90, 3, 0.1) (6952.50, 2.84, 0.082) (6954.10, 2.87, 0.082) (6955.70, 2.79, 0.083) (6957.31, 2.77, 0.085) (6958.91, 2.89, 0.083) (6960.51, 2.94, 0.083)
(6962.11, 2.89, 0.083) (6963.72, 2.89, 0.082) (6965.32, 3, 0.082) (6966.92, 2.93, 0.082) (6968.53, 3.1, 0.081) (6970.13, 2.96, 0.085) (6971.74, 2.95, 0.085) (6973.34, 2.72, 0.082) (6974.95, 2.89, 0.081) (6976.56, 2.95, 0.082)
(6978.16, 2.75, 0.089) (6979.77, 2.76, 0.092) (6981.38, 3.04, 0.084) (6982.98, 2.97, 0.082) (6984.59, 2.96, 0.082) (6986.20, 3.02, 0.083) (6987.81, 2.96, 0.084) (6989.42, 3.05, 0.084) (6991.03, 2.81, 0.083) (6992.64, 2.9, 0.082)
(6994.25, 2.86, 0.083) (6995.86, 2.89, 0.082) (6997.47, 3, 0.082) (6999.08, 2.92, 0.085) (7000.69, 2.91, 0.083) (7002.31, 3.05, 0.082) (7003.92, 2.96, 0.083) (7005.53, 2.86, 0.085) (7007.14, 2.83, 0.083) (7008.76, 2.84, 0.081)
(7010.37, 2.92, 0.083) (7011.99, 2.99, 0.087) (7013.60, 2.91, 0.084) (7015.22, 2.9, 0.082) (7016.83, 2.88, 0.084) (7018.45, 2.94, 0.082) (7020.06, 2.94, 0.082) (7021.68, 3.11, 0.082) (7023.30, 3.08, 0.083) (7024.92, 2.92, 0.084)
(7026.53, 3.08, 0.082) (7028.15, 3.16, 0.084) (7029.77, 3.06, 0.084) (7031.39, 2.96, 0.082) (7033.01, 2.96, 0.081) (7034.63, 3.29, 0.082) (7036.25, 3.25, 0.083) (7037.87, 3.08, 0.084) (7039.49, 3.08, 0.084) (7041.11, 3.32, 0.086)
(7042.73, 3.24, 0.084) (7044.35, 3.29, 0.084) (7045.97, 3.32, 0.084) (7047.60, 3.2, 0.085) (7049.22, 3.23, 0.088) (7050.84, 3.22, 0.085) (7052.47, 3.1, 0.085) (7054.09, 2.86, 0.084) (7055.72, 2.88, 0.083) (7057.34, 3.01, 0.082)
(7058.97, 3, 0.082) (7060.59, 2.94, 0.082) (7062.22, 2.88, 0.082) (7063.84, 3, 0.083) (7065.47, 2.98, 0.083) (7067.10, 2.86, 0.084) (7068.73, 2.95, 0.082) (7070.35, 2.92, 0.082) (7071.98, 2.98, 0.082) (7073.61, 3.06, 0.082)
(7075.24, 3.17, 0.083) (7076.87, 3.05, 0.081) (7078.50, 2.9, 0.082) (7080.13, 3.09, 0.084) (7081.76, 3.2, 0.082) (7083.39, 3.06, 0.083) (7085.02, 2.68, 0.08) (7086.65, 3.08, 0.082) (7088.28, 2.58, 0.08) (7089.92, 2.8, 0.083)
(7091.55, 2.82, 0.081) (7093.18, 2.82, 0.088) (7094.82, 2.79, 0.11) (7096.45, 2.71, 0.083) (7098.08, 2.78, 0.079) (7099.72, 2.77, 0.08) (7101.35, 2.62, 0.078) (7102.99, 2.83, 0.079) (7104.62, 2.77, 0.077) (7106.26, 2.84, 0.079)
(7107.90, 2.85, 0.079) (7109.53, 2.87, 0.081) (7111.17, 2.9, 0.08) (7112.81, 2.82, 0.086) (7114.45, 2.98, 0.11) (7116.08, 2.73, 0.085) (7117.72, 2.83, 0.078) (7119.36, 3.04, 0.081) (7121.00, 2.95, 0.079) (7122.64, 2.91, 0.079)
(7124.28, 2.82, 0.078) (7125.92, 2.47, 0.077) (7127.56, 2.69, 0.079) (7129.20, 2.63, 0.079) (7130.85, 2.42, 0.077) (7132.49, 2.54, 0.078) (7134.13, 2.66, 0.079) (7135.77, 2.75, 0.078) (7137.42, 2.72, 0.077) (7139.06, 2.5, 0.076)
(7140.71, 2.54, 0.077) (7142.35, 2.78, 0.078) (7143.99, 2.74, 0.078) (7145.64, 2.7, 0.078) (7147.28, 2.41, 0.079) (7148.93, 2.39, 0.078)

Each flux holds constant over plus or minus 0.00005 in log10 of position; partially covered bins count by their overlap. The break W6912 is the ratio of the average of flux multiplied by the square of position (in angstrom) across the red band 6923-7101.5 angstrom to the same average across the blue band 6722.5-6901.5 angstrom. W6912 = 1.2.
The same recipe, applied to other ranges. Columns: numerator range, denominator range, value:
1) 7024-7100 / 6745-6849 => 1.28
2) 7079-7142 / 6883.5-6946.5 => 1.12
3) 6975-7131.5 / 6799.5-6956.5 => 1.20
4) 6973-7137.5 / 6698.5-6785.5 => 1.21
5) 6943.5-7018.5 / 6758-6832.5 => 1.21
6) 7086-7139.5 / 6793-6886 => 1.20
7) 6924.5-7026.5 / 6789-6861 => 1.21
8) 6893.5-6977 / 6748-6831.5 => 1.13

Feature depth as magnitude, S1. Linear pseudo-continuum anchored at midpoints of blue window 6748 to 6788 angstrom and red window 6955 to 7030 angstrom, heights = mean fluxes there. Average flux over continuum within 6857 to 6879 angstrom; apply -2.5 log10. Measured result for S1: 0.11 mag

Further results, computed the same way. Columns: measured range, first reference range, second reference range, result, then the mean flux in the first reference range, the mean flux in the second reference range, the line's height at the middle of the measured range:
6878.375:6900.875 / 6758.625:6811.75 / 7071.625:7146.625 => 0.06 mag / 2.55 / 2.81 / 2.64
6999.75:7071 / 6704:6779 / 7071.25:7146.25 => -0.09 mag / 2.64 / 2.81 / 2.78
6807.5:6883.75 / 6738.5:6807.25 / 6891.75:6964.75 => 0.06 mag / 2.57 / 2.71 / 2.64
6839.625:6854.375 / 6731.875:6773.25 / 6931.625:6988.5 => 0.09 mag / 2.62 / 2.89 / 2.74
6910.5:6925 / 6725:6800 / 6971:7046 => 0.11 mag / 2.59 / 2.99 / 2.84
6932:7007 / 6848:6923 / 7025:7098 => -0.06 mag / 2.5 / 3.02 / 2.75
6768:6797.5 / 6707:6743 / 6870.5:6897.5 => 0.03 mag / 2.67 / 2.5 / 2.61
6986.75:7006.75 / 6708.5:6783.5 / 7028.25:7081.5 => 0.02 mag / 2.63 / 3.07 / 2.99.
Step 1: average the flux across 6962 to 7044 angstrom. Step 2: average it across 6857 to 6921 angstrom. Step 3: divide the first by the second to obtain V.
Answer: 1.19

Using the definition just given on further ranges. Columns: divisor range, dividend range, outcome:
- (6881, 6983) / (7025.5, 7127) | 1.09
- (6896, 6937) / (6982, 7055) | 1.15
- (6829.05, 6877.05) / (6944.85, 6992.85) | 1.17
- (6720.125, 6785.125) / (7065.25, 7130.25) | 1.09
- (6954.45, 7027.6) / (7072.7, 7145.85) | 0.96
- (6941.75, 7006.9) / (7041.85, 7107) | 1.02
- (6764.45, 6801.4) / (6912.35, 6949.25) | 1.07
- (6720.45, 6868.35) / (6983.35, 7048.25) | 1.18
